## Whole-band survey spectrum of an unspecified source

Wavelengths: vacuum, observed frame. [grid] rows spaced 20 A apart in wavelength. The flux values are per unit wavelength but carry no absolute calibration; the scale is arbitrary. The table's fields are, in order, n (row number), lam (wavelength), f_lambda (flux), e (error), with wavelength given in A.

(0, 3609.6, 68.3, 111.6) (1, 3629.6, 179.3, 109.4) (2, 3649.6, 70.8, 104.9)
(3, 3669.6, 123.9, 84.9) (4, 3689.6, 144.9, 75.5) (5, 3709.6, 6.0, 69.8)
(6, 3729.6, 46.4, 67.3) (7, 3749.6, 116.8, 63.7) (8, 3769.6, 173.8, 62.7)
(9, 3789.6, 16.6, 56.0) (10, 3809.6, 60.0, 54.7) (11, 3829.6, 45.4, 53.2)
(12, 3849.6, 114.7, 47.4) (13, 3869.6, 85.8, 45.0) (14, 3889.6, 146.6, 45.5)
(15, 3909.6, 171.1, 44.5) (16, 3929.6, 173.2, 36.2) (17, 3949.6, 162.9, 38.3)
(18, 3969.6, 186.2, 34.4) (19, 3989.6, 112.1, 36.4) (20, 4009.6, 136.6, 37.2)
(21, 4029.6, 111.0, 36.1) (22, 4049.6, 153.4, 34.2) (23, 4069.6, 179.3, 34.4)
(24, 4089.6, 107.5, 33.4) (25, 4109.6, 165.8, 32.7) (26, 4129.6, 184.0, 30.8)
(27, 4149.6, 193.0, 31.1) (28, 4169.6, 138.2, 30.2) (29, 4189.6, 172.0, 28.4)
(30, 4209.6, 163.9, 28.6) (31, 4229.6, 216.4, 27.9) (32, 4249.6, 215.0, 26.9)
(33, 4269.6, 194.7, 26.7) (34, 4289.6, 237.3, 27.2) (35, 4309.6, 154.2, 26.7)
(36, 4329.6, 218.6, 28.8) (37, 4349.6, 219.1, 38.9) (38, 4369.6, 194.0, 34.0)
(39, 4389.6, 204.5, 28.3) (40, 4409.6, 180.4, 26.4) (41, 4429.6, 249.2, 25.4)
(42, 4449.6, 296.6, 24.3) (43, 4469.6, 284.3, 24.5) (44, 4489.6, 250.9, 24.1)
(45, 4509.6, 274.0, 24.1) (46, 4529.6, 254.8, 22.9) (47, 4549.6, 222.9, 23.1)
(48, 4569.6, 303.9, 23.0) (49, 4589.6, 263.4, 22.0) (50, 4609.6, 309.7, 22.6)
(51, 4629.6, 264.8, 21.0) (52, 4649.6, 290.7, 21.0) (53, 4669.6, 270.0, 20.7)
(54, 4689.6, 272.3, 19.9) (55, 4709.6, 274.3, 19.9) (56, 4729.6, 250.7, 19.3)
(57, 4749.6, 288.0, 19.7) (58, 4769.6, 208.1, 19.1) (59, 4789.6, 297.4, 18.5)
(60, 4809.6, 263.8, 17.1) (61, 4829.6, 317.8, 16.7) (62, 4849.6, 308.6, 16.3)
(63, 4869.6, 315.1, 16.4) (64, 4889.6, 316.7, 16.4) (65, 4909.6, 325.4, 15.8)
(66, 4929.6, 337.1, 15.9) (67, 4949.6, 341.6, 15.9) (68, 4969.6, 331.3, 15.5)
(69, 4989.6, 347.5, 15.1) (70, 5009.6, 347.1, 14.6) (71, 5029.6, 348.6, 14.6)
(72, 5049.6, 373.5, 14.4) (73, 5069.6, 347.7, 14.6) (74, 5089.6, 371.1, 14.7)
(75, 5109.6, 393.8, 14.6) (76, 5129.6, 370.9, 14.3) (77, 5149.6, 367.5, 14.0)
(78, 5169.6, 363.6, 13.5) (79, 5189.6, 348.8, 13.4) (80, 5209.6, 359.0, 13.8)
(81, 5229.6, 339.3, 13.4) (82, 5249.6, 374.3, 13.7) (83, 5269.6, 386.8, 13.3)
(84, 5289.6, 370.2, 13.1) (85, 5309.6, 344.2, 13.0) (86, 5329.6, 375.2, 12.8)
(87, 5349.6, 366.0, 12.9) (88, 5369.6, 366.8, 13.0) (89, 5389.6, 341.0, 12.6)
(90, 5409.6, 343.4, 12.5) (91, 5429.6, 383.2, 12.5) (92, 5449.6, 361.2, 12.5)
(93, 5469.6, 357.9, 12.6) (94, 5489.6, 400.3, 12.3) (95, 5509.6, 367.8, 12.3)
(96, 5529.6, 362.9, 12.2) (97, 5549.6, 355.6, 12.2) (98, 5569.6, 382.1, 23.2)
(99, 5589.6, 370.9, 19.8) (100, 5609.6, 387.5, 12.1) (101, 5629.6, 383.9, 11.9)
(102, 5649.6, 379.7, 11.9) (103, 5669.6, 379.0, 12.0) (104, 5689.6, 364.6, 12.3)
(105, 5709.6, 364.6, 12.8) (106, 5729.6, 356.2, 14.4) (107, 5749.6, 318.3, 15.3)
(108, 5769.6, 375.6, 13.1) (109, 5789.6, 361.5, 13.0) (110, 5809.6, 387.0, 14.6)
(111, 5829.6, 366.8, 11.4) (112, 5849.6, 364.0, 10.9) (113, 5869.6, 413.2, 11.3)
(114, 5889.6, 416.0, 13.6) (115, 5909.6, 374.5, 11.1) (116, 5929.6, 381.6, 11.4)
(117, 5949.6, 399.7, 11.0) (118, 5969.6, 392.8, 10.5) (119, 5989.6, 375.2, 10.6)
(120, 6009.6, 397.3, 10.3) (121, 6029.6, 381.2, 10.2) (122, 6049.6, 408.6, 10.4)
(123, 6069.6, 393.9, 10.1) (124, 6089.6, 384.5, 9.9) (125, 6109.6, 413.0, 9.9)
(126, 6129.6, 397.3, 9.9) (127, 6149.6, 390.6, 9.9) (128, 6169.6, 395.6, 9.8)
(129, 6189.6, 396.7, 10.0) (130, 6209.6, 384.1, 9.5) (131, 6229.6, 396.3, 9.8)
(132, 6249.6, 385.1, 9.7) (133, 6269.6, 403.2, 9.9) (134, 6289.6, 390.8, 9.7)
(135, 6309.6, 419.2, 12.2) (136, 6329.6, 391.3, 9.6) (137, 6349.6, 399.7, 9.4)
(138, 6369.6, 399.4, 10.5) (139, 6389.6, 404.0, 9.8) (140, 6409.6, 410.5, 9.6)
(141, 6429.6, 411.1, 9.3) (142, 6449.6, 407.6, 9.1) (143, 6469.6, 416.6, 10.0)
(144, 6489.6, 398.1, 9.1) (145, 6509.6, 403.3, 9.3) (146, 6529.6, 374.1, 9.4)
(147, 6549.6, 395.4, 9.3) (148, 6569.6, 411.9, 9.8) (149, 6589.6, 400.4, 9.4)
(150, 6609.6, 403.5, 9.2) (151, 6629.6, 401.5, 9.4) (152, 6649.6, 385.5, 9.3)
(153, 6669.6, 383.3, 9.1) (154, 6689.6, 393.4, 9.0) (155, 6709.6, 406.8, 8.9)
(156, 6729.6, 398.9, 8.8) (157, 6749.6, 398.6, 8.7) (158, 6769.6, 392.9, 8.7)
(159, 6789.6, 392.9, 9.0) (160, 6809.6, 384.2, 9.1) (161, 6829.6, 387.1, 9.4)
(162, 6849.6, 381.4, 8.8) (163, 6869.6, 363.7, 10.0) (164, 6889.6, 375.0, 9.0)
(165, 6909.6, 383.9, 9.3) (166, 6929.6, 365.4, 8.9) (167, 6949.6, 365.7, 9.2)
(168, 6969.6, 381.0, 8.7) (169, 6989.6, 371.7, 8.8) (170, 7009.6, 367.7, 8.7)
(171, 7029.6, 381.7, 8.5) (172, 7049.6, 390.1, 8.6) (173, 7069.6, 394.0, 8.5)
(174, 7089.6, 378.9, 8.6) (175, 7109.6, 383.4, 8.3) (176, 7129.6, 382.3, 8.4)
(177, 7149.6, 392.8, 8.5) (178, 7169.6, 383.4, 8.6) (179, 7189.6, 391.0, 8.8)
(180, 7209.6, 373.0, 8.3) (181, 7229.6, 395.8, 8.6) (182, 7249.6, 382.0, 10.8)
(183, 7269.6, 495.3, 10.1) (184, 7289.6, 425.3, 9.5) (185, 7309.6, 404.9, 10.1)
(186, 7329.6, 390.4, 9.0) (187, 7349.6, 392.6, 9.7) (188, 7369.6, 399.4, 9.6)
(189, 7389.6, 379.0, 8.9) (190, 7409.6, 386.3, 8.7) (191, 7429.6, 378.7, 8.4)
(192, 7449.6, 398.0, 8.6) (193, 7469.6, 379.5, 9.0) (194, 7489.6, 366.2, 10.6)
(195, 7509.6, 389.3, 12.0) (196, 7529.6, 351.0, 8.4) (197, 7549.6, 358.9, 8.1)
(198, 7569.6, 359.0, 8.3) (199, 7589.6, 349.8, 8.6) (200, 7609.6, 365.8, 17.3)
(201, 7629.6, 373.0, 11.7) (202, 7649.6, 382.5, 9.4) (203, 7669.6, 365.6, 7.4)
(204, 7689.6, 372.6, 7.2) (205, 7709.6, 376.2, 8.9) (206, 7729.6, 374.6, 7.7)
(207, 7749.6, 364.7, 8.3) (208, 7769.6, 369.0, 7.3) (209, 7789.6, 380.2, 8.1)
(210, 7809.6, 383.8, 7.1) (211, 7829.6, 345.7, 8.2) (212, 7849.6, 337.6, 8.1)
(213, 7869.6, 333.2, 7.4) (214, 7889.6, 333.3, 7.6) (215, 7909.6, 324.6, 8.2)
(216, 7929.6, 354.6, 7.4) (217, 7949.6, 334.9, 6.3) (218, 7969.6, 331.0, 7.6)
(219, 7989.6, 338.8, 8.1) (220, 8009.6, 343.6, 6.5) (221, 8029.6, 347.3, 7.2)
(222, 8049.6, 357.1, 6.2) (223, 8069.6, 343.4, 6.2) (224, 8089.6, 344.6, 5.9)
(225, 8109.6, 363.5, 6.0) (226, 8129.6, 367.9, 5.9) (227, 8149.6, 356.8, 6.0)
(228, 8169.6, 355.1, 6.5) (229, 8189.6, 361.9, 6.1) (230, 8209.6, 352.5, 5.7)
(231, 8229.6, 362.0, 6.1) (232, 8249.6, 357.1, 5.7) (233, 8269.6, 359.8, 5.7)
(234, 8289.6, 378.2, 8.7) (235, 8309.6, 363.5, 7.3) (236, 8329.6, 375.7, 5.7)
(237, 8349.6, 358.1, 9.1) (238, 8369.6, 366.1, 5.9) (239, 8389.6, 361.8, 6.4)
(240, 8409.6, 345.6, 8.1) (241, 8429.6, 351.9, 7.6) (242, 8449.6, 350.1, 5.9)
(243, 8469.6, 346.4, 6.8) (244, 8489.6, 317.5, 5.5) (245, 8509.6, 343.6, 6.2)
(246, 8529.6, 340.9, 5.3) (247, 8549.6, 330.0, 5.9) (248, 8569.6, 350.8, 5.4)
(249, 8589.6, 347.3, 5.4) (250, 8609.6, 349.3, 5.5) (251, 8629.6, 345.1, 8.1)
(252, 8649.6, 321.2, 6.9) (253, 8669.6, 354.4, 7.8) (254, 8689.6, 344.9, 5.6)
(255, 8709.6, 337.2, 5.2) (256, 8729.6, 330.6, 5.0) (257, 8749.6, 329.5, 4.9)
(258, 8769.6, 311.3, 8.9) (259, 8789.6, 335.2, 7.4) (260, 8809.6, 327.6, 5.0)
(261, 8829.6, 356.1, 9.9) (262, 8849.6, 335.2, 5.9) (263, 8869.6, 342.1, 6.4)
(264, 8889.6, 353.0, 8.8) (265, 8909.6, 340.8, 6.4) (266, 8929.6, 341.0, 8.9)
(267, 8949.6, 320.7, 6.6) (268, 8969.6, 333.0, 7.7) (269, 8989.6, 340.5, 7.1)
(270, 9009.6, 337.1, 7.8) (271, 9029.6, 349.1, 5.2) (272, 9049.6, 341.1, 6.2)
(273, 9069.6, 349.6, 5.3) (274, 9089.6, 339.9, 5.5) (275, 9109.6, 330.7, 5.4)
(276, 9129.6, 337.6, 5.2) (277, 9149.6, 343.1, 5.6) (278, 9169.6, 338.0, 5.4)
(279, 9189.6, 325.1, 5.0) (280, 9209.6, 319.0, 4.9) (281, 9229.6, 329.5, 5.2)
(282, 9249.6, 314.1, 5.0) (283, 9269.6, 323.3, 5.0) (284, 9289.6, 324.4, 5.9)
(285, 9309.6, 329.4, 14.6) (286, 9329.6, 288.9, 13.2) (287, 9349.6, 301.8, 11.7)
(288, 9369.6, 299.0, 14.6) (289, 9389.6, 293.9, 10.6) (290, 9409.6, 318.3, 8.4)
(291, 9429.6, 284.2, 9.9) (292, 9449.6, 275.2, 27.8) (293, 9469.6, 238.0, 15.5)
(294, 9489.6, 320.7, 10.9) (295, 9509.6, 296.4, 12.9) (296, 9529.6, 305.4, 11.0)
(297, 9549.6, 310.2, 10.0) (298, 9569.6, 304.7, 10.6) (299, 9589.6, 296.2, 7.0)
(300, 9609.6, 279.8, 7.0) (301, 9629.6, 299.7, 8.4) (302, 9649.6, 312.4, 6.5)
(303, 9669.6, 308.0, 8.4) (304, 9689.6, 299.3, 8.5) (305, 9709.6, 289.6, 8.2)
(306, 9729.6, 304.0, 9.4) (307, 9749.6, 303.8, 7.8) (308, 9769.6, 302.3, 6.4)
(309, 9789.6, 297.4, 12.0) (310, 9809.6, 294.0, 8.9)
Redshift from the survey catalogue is 0.108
